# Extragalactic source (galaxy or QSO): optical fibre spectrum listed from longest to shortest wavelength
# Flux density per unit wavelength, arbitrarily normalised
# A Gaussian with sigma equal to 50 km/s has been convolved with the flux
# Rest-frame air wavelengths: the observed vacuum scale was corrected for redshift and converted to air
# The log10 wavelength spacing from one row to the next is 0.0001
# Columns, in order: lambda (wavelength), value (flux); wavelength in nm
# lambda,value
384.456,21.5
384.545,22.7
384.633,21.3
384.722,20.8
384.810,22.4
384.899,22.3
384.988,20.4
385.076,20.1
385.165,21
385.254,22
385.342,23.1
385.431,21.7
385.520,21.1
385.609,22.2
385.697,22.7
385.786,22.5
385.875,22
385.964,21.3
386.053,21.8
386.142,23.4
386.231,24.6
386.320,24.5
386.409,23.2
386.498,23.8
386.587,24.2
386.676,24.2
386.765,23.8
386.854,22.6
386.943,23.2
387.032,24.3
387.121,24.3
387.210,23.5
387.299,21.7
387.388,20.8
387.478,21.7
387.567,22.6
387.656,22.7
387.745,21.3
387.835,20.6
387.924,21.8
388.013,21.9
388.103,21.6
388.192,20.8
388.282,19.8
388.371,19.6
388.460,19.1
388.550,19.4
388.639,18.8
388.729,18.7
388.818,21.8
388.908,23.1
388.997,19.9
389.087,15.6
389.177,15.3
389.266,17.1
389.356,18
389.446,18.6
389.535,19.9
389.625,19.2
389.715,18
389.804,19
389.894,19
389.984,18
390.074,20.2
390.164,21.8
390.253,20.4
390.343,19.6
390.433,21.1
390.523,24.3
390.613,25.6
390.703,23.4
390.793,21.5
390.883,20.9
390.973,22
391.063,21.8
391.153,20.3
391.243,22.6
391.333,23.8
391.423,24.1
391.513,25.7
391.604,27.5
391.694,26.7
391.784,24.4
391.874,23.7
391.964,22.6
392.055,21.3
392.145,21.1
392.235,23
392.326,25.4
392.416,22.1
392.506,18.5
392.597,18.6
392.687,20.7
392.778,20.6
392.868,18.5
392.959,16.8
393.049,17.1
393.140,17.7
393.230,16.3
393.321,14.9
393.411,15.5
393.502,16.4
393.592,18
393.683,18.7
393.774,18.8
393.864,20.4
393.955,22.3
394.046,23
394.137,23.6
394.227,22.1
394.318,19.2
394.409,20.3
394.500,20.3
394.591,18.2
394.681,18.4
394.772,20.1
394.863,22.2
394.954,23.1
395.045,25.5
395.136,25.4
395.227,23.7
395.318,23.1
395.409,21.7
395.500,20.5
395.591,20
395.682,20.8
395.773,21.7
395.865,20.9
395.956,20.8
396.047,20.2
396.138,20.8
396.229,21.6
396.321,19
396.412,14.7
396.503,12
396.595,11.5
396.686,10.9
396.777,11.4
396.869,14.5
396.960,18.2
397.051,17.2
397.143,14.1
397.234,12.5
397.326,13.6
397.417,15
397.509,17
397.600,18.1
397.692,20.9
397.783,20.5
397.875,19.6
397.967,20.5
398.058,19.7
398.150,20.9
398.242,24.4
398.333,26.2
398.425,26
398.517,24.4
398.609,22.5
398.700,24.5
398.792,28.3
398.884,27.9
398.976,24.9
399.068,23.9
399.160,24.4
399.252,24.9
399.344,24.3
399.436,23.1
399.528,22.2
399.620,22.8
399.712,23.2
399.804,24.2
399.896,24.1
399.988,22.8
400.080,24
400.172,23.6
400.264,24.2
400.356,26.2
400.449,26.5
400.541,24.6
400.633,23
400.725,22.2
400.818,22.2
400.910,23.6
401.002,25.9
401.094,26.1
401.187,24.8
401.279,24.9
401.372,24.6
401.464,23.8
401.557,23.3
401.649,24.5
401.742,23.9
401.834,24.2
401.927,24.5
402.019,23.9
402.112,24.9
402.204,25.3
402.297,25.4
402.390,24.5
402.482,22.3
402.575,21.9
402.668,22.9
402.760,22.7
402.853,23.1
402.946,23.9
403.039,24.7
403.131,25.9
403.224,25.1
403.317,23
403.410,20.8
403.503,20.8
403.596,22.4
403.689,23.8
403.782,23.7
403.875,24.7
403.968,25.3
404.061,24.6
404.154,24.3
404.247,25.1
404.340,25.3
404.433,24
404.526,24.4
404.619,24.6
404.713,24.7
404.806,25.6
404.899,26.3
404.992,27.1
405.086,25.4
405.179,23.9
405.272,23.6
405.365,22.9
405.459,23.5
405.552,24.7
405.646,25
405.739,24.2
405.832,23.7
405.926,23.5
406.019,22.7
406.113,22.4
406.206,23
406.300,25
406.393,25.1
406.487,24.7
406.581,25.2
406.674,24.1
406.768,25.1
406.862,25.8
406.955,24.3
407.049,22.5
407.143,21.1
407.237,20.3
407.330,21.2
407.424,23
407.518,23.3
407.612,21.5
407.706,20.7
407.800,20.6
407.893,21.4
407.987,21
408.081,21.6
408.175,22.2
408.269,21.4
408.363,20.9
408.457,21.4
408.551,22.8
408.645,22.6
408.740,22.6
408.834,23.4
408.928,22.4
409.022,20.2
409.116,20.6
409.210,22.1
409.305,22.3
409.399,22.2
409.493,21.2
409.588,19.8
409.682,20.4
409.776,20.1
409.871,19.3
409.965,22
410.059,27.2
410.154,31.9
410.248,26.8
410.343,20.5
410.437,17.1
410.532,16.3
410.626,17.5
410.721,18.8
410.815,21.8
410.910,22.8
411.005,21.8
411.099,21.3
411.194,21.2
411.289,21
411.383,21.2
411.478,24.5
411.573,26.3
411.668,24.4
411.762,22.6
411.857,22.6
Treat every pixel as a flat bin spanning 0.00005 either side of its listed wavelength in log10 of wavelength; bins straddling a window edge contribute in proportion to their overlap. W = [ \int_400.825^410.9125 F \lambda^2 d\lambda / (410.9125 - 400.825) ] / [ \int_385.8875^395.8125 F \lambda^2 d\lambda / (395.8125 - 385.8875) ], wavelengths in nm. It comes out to 1.18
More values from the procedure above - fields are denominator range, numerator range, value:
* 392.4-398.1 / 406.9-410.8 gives 1.23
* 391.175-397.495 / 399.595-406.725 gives 1.28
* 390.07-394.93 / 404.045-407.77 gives 1.22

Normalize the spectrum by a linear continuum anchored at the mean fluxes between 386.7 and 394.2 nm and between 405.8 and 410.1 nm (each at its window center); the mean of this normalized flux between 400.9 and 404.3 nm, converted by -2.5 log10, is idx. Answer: -0.10 mag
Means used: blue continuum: 20.9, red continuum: 22.4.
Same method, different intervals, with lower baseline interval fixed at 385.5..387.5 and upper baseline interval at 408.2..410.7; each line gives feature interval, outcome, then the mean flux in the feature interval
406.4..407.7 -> -0.07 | 23.2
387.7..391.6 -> 0.11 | 20.7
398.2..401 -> -0.10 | 24.3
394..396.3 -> 0.05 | 21.5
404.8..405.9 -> -0.13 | 24.6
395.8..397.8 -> 0.33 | 16.6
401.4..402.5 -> -0.10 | 24.3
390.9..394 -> 0.09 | 20.8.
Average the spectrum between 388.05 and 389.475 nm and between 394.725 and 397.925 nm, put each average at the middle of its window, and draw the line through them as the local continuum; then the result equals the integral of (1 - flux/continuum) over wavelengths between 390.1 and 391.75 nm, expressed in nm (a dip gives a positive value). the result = -0.34 nm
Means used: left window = 19.2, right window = 18.6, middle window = 22.9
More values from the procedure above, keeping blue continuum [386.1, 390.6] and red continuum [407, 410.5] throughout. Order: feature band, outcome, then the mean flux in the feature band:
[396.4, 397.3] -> 0.33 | 13.7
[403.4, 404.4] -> -0.10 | 23.8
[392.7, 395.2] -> 0.18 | 19.8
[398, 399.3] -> -0.18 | 24.5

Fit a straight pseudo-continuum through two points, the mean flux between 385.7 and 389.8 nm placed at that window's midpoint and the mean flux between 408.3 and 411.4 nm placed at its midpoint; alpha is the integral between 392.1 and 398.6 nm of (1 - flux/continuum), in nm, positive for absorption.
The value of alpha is 0.578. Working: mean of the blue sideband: 21.2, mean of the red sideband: 21.6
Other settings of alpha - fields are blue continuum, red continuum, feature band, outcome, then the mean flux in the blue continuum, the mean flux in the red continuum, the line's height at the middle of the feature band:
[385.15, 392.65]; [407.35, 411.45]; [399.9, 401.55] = -0.20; 21.7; 21.6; 21.7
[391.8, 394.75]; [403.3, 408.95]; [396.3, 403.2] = -0.12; 19.9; 23.4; 21.6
